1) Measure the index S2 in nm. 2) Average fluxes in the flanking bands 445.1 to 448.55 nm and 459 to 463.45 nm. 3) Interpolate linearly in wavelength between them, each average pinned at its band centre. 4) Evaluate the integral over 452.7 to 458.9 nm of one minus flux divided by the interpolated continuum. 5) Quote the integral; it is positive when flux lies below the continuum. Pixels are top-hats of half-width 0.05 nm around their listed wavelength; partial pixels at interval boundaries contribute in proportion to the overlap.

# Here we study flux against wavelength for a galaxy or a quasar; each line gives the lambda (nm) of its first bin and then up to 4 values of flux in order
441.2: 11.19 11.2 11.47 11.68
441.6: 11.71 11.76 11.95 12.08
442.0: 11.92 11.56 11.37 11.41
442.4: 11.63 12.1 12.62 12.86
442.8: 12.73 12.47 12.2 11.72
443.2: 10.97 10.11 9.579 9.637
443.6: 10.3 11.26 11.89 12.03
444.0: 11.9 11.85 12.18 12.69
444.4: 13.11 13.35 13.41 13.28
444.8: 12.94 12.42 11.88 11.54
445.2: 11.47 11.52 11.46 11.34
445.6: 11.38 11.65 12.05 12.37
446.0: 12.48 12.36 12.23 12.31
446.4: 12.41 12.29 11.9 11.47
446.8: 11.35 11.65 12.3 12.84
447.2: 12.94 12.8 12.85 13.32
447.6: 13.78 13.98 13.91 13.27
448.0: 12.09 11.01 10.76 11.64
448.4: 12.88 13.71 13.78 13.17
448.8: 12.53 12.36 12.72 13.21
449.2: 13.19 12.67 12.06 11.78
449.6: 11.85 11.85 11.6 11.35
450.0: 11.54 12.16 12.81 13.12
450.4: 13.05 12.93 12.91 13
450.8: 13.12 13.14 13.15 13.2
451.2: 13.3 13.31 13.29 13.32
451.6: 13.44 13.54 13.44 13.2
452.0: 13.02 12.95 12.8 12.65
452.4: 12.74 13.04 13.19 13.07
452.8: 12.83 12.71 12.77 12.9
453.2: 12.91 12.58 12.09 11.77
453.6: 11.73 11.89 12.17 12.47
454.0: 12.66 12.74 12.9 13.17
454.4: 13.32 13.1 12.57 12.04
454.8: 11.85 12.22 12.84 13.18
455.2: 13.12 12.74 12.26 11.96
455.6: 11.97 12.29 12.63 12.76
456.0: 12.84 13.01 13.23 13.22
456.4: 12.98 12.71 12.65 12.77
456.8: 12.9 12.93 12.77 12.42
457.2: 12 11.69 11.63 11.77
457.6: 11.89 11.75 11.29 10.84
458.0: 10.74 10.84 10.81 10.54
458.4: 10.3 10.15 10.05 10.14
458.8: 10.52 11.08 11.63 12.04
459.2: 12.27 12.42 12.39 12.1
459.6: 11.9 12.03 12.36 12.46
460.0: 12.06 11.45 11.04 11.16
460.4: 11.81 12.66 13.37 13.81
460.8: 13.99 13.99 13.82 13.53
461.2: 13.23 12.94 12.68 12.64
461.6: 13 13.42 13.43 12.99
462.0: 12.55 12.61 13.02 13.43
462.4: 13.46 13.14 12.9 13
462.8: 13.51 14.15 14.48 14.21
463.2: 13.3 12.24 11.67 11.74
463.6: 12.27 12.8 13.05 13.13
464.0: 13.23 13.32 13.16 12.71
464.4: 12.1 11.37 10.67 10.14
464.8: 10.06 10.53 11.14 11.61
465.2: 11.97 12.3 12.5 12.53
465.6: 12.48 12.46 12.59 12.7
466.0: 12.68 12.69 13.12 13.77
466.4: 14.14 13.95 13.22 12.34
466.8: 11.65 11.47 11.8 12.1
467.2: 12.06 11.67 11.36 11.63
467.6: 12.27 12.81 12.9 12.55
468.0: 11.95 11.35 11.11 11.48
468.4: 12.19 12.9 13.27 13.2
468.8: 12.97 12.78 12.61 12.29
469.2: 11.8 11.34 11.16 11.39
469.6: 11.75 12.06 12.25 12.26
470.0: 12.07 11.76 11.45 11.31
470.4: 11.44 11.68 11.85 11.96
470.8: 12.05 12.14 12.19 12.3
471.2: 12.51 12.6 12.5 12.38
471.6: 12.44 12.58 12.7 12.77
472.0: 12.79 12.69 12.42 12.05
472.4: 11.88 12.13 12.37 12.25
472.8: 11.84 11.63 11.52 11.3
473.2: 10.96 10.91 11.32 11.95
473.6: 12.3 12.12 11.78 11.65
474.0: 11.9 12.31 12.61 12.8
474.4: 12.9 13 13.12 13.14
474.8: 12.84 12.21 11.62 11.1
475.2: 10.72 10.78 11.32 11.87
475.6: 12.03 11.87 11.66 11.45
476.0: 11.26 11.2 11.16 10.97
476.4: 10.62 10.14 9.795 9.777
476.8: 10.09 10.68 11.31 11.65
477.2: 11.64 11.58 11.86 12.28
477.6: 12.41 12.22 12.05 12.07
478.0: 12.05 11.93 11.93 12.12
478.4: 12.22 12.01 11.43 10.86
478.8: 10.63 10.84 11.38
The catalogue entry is 0.22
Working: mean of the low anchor 12.3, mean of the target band 12.2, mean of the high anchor 12.8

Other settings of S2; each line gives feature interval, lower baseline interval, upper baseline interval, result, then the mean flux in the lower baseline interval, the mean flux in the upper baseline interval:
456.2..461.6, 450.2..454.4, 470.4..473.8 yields 0.23 nm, 12.9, 12.1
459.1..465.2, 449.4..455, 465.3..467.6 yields -0.02 nm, 12.7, 12.5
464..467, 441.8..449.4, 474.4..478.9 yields -0.12 nm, 12.2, 11.6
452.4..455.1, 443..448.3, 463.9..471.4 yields -0.11 nm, 12.1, 12.2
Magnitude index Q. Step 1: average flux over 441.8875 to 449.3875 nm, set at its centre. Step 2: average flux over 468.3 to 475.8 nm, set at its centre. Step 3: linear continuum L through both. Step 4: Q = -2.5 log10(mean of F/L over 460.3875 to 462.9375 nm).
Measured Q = -0.09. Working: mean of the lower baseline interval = 12.2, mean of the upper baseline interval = 12.1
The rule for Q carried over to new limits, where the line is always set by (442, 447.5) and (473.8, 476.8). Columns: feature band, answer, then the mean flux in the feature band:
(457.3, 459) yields 0.08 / 10.9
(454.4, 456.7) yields -0.07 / 12.7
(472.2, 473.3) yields -0.01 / 11.8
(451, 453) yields -0.10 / 13.1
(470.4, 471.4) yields -0.04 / 12.1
